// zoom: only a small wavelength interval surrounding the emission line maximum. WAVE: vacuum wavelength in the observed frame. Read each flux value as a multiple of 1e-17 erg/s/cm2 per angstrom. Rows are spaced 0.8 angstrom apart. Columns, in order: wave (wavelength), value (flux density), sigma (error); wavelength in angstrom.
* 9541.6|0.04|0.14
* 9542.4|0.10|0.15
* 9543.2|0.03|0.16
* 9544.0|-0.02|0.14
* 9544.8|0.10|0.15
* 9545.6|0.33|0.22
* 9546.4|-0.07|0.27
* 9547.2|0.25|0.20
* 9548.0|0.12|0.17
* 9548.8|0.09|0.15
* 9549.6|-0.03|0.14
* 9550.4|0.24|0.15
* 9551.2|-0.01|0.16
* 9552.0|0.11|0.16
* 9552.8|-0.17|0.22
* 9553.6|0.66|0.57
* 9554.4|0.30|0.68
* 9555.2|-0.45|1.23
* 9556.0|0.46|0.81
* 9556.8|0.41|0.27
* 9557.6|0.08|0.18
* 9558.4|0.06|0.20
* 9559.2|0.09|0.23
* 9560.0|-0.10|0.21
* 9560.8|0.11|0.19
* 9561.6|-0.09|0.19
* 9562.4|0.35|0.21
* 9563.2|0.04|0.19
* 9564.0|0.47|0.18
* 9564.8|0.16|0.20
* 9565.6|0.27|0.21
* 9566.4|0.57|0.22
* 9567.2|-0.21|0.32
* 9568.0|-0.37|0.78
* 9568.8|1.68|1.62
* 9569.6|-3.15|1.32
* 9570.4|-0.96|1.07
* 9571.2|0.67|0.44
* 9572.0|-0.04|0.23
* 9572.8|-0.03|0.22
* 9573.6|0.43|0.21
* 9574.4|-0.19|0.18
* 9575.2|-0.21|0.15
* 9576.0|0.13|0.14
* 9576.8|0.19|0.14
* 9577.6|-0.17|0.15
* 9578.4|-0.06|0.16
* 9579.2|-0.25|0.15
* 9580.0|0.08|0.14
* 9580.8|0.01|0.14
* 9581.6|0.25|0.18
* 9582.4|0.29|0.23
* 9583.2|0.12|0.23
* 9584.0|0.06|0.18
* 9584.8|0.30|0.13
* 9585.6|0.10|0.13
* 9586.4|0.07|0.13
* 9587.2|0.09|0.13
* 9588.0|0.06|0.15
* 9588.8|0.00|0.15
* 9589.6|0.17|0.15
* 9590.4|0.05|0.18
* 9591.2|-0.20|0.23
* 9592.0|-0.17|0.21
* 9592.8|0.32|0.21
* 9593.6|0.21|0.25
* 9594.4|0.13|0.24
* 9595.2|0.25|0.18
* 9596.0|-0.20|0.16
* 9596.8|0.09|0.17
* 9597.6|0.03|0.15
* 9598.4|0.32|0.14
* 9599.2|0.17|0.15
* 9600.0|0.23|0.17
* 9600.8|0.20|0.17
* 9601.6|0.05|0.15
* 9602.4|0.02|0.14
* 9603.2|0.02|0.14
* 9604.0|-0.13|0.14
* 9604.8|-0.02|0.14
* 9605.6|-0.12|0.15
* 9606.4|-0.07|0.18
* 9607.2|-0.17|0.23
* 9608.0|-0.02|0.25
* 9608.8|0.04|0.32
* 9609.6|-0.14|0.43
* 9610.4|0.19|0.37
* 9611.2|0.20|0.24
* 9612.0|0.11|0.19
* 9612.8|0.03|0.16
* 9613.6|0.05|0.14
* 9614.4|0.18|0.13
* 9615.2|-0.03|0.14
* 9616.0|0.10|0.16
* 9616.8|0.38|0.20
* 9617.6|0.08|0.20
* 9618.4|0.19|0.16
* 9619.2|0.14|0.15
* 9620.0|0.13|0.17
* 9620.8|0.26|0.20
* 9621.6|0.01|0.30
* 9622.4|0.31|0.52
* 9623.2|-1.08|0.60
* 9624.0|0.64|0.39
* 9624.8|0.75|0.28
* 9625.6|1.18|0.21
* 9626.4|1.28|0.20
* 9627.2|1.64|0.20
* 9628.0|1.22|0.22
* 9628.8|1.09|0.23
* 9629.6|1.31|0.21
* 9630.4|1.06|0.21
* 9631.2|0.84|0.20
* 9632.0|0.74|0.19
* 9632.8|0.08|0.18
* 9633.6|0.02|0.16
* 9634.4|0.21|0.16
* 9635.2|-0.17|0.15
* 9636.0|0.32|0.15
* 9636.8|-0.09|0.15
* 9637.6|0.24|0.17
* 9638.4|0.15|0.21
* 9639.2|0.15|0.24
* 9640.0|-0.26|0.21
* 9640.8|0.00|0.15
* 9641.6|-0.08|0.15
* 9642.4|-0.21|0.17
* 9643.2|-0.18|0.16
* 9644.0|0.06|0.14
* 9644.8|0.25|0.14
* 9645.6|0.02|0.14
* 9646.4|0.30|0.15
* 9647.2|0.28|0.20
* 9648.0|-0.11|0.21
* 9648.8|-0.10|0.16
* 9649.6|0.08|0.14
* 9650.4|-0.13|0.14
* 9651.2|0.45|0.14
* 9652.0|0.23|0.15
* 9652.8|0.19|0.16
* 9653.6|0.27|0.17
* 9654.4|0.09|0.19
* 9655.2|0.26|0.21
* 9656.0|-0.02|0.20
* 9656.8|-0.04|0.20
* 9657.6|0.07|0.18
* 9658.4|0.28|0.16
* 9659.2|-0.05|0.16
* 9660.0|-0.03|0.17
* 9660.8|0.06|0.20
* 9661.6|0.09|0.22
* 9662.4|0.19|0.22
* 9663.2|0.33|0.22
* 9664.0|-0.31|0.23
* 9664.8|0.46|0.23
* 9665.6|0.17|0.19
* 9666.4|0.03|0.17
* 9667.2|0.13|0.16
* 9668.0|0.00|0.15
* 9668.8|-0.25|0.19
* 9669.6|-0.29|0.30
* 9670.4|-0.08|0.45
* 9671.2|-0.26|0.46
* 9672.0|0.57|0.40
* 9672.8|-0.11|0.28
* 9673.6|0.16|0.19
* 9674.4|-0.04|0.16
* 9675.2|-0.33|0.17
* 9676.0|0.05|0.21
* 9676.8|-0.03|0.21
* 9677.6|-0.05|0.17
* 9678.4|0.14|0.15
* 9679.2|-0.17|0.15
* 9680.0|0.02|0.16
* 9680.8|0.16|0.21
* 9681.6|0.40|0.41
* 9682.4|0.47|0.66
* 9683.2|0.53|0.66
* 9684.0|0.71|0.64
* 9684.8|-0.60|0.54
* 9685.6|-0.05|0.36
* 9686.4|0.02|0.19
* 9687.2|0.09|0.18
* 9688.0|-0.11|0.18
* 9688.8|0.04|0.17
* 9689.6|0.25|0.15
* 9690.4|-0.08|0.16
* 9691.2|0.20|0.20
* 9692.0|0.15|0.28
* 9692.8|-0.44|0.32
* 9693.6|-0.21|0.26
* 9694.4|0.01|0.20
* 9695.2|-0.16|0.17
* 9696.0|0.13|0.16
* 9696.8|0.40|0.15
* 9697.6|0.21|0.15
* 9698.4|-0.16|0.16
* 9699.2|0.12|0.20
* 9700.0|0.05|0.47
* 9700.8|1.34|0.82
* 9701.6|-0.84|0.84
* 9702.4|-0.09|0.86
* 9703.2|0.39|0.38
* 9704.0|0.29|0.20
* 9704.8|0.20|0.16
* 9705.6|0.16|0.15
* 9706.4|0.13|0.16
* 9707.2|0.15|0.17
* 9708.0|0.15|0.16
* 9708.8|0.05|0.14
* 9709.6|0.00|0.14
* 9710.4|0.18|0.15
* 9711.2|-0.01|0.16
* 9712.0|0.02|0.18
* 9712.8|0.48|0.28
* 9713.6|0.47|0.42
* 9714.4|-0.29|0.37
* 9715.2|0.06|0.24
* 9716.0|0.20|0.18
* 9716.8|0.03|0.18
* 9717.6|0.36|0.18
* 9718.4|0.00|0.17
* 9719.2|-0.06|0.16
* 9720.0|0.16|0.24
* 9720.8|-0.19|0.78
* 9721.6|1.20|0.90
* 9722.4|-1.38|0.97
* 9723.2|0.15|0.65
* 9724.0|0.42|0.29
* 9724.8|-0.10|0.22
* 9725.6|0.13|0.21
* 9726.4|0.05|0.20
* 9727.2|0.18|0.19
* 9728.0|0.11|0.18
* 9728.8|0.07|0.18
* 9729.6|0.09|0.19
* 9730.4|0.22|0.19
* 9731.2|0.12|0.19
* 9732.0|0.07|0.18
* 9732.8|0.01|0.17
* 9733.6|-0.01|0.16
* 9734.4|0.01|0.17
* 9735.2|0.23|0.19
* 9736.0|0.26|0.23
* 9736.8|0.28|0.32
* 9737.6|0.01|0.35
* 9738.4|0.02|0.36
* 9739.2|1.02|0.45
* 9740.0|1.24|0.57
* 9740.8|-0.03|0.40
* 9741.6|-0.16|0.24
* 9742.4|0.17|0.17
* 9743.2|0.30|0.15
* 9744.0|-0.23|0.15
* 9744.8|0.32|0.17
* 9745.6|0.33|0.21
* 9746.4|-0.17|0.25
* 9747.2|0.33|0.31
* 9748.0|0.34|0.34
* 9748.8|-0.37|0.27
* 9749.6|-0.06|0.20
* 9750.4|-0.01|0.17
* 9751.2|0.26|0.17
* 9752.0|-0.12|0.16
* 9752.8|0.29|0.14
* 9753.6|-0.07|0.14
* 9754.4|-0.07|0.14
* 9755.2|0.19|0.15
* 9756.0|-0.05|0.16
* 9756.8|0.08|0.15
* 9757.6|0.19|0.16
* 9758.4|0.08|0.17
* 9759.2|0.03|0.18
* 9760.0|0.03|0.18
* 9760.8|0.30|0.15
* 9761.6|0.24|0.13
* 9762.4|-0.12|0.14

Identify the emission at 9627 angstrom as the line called [O III]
